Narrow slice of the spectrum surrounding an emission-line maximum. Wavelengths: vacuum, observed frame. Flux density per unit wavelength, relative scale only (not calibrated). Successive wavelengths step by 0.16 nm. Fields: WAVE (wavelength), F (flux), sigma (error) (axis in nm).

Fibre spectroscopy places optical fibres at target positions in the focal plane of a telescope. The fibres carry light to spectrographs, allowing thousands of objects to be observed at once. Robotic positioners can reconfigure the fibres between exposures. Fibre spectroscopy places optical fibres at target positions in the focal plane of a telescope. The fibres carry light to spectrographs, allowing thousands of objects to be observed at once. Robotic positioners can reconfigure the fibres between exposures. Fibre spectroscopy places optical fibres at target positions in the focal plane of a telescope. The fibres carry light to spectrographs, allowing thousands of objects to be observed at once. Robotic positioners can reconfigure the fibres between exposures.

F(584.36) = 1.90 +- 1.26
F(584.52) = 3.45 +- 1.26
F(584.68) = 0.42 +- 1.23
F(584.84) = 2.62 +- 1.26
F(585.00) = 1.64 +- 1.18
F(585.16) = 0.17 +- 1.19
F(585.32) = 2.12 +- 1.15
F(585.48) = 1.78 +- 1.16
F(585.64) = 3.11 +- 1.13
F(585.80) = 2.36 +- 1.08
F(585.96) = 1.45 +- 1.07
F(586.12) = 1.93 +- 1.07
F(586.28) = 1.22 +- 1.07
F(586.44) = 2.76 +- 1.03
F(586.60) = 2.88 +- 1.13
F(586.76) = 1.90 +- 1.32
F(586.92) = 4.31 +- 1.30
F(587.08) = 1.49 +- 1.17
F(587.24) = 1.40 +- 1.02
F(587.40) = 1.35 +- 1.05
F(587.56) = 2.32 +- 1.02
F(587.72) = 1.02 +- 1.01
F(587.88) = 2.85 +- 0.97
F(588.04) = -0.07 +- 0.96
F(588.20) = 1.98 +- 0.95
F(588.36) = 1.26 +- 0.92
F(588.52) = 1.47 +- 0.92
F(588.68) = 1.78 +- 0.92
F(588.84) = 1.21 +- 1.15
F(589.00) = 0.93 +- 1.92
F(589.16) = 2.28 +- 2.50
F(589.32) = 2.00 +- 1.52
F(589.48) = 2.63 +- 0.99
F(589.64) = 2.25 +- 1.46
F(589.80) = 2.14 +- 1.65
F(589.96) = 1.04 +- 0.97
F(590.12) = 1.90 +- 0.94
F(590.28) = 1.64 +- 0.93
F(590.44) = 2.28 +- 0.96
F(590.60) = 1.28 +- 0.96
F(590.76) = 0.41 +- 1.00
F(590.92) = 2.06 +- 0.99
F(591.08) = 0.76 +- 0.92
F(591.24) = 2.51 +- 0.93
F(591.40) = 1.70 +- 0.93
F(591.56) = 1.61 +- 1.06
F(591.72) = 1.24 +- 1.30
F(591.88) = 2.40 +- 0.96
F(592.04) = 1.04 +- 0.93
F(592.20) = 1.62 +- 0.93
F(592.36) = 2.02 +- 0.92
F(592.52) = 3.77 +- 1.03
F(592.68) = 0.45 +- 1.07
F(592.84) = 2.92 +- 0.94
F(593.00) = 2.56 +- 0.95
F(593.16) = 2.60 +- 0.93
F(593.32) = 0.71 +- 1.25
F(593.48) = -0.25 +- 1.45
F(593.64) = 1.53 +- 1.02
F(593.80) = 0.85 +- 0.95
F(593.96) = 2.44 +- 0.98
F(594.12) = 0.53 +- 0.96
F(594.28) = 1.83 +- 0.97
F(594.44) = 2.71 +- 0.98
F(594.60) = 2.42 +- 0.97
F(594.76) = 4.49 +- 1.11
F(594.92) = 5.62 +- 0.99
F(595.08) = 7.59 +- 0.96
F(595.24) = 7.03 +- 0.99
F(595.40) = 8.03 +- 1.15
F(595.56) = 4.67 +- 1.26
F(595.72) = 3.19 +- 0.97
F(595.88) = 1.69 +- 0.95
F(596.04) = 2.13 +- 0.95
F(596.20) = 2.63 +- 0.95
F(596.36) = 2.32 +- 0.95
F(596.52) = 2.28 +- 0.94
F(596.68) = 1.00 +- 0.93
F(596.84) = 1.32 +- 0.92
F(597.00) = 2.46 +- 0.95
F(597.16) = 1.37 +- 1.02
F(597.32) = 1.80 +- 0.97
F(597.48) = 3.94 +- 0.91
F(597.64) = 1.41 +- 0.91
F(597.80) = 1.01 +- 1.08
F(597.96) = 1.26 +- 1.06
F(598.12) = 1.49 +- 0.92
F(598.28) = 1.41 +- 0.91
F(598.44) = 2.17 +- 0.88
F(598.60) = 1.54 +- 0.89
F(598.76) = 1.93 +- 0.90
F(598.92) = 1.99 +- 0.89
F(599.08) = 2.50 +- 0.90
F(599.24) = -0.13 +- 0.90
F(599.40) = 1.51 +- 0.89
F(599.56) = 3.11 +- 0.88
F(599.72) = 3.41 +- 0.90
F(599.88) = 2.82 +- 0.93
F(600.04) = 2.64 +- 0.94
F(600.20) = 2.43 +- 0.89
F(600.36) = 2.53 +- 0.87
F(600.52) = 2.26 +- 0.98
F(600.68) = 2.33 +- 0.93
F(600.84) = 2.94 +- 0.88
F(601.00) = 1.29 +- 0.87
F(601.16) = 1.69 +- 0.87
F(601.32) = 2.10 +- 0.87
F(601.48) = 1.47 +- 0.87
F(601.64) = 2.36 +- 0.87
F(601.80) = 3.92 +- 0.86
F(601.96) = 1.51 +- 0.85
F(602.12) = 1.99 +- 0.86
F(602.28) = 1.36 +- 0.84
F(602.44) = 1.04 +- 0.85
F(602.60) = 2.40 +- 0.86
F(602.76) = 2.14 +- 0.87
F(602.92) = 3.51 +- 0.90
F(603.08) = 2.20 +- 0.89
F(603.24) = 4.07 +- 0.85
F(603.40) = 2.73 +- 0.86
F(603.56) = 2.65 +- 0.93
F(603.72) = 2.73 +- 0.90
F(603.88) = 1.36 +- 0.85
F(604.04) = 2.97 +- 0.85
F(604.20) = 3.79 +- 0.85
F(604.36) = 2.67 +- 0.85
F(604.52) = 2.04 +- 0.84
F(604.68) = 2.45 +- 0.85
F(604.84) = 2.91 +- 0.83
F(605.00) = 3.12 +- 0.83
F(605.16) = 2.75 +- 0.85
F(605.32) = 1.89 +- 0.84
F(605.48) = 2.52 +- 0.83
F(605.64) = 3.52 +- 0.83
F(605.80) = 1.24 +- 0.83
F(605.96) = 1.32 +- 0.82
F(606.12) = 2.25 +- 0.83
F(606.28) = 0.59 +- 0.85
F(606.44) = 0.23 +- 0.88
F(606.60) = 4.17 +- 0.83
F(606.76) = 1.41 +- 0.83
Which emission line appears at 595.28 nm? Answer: [O II]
